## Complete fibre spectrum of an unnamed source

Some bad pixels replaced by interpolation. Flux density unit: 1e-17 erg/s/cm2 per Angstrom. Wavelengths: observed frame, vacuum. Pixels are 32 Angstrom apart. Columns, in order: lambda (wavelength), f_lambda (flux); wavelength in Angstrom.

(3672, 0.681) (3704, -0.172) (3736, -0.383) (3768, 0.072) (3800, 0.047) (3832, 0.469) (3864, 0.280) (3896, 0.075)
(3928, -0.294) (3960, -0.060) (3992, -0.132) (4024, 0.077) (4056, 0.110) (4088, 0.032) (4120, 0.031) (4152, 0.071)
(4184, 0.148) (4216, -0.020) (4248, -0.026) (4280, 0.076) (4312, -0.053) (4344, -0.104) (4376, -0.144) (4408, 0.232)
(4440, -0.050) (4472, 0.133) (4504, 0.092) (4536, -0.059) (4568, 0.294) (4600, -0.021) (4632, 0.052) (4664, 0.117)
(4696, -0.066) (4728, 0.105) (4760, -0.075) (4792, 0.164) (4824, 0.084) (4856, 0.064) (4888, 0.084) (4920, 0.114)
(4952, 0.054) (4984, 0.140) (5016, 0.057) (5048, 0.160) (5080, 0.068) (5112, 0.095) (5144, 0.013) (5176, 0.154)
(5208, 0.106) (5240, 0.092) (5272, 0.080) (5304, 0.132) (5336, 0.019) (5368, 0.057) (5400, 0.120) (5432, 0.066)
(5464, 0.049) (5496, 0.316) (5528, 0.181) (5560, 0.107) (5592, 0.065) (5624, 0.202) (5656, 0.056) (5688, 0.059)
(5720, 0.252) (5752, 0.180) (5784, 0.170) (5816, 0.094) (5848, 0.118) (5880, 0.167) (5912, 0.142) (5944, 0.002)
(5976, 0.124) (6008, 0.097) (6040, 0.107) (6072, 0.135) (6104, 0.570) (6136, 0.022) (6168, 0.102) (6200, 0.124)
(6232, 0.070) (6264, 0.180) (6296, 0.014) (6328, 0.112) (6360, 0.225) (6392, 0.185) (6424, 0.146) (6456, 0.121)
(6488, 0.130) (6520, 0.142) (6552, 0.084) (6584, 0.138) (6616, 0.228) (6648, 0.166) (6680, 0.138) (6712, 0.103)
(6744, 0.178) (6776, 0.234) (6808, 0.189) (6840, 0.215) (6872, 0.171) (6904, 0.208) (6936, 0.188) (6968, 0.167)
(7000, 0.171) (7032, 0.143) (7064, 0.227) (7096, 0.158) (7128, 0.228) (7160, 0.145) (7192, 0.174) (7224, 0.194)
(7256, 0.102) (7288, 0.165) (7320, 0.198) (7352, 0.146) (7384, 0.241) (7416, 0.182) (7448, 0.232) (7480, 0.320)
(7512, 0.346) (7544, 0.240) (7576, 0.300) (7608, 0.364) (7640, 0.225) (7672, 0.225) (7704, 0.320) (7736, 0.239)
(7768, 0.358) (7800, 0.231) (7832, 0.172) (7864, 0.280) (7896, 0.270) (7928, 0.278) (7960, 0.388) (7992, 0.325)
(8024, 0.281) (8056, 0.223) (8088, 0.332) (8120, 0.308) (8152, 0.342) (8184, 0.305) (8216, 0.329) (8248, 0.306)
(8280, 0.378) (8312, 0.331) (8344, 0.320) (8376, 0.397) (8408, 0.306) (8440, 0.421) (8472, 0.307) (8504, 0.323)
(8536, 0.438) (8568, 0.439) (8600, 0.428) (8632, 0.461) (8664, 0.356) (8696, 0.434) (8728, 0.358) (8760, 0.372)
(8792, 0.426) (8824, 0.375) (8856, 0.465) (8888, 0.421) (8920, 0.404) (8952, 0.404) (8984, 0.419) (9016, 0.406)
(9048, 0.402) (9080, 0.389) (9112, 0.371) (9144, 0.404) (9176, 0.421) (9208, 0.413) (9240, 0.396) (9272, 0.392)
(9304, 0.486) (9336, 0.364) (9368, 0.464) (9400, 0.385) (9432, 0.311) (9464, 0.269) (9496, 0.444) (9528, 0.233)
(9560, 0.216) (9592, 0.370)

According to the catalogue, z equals 0.870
